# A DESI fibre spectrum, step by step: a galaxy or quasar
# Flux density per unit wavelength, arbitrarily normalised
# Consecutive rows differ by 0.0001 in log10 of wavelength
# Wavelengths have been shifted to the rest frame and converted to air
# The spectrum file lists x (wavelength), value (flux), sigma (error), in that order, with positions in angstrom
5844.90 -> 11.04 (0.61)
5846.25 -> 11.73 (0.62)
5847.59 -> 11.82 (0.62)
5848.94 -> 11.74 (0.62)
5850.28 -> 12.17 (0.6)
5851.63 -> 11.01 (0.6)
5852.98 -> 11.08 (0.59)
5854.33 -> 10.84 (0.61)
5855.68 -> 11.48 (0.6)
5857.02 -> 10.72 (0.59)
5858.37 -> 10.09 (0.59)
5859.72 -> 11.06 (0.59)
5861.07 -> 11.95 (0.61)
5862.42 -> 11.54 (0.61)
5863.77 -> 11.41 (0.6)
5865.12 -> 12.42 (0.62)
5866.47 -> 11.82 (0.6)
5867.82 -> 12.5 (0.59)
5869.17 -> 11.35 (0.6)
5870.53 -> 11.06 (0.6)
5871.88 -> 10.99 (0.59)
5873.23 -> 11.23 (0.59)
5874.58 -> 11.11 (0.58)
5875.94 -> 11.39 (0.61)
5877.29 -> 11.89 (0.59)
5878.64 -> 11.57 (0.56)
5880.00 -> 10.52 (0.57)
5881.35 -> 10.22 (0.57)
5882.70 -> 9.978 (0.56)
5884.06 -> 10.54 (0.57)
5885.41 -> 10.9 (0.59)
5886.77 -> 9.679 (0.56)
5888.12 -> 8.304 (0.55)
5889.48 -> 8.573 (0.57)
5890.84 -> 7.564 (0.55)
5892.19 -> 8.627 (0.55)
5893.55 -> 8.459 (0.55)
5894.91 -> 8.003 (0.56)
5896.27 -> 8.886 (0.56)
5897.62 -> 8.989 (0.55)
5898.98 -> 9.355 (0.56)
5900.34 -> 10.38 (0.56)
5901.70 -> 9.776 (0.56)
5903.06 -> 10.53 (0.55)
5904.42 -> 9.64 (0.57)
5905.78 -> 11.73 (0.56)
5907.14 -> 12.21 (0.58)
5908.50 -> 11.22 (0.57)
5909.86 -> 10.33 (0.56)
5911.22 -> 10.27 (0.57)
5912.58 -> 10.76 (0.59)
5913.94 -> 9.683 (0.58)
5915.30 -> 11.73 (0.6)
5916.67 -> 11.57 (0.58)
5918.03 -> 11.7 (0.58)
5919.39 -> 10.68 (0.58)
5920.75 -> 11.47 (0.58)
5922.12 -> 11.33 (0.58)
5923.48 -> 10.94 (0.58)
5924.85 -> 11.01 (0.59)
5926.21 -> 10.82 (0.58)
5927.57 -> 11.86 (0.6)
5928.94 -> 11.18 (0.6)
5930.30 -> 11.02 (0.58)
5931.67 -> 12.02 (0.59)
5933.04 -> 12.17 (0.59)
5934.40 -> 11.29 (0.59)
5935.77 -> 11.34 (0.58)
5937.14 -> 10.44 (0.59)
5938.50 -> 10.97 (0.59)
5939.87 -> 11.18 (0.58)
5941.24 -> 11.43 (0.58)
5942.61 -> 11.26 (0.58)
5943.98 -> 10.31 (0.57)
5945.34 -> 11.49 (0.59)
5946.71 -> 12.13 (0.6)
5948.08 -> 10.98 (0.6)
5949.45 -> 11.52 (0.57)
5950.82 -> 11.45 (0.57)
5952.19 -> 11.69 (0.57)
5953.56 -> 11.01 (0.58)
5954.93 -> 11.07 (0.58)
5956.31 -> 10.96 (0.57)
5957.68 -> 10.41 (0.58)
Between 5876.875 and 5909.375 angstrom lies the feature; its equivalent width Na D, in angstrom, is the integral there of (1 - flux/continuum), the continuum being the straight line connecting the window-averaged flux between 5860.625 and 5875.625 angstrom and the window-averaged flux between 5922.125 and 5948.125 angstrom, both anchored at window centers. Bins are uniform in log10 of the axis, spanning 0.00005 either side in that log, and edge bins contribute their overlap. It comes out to 4.5 angstrom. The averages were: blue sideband 11.6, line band 9.88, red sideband 11.3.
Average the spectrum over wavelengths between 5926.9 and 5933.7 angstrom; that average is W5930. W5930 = 11.6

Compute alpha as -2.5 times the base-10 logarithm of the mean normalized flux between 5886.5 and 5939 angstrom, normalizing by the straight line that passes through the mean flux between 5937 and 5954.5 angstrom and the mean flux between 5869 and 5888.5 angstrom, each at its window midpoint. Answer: 0.058 mag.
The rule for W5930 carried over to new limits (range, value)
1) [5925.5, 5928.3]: 11.4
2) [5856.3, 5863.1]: 11.1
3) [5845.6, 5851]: 11.9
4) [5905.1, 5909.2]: 11.7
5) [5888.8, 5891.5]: 8.05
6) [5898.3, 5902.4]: 9.83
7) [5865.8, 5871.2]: 11.7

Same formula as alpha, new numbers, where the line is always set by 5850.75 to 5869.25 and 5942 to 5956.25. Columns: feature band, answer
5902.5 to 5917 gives 0.05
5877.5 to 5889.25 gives 0.11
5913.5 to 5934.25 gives 0.00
